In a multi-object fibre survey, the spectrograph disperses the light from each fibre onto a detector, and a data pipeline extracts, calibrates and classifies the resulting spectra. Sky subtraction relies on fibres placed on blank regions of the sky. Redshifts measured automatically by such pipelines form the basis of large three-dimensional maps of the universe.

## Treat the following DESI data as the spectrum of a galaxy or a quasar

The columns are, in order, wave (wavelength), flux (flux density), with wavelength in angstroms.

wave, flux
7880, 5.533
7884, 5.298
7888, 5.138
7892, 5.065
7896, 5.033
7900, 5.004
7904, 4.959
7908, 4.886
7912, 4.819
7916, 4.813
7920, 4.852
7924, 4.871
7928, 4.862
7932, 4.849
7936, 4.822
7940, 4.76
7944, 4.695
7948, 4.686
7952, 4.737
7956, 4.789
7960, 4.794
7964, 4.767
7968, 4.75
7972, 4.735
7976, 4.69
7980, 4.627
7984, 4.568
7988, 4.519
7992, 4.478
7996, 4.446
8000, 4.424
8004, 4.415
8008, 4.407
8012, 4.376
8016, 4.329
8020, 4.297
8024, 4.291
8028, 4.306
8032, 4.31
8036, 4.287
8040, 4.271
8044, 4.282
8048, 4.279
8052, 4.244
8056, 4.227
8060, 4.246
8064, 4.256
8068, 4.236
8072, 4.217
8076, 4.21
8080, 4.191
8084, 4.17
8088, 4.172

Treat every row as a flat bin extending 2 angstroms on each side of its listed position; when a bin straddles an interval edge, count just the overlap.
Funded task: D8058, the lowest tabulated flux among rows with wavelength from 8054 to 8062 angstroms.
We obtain 4.227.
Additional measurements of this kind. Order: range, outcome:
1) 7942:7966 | 4.686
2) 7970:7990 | 4.519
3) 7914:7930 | 4.813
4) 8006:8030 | 4.291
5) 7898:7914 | 4.819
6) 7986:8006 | 4.415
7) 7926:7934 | 4.849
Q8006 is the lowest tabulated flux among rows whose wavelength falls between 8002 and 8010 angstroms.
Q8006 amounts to 4.407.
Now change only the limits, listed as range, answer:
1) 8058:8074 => 4.217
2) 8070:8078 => 4.21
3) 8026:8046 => 4.271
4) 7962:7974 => 4.735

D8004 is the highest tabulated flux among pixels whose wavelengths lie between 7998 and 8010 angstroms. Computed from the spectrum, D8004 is 4.424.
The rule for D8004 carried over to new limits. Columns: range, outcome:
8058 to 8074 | 4.256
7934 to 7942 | 4.822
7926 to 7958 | 4.862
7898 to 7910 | 5.004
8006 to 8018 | 4.407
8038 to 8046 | 4.282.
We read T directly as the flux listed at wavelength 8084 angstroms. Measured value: 4.17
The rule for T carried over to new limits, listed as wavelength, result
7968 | 4.75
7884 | 5.298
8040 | 4.271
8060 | 4.246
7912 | 4.819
